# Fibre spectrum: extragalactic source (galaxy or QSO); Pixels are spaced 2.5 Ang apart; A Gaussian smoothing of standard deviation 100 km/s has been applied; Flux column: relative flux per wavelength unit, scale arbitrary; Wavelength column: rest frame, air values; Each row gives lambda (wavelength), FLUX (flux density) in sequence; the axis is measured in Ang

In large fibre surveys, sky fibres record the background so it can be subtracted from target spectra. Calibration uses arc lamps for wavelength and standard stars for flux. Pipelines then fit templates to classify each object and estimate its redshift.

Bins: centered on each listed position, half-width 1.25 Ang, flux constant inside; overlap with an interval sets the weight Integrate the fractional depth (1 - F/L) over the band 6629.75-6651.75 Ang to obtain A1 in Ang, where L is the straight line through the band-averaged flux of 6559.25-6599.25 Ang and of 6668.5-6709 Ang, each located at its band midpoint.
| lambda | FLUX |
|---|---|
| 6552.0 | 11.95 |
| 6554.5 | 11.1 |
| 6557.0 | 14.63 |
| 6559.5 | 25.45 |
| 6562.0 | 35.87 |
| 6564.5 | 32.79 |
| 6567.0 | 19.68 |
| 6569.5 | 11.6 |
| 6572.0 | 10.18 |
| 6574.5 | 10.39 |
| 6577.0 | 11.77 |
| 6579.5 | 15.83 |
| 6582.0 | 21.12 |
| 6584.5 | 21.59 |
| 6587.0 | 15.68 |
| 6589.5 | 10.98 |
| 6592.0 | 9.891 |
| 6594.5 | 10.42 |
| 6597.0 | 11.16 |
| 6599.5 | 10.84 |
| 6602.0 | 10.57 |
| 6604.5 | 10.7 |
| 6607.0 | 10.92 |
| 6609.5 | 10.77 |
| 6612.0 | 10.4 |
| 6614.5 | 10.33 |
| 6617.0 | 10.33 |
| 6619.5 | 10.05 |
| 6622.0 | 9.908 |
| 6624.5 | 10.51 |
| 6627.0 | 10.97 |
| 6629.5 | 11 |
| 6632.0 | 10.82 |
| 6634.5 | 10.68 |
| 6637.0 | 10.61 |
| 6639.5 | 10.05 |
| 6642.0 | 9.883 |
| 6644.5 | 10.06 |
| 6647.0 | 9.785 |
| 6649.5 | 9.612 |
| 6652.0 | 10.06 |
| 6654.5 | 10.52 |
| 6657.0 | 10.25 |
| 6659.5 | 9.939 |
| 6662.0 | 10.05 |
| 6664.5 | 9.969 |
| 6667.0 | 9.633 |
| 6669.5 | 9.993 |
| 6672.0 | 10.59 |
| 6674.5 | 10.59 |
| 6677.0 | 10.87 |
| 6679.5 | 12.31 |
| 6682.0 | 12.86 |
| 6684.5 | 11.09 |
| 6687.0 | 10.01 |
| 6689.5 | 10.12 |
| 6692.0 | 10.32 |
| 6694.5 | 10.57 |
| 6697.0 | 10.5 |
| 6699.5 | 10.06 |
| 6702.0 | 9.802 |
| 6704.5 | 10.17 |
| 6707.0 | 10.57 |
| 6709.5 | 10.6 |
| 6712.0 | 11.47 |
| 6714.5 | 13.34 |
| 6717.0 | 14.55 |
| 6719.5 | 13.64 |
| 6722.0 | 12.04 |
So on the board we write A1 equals 5.2 Ang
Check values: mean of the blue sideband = 16.8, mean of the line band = 10.2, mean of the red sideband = 10.7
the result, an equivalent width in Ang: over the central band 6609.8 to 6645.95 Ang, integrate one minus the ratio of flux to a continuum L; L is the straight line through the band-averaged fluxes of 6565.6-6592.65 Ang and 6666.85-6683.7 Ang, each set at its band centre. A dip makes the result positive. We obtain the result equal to 6.8 Ang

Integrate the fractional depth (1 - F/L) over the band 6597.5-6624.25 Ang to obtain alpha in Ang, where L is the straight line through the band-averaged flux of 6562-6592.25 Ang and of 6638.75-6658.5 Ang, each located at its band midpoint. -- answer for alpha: 6.2 Ang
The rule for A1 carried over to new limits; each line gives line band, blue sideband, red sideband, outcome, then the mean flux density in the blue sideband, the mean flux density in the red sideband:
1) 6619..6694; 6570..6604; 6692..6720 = 9.69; 13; 11.3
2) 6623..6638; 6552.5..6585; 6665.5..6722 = 4.09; 18.4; 11.1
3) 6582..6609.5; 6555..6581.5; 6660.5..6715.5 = 7.02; 18.7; 10.7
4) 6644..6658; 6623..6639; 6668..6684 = 1.12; 10.7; 11.2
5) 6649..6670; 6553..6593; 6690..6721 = 5.31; 17.4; 11.3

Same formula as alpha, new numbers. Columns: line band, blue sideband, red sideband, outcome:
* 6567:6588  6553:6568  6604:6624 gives 4.1 Ang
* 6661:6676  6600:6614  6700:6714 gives 0.7 Ang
